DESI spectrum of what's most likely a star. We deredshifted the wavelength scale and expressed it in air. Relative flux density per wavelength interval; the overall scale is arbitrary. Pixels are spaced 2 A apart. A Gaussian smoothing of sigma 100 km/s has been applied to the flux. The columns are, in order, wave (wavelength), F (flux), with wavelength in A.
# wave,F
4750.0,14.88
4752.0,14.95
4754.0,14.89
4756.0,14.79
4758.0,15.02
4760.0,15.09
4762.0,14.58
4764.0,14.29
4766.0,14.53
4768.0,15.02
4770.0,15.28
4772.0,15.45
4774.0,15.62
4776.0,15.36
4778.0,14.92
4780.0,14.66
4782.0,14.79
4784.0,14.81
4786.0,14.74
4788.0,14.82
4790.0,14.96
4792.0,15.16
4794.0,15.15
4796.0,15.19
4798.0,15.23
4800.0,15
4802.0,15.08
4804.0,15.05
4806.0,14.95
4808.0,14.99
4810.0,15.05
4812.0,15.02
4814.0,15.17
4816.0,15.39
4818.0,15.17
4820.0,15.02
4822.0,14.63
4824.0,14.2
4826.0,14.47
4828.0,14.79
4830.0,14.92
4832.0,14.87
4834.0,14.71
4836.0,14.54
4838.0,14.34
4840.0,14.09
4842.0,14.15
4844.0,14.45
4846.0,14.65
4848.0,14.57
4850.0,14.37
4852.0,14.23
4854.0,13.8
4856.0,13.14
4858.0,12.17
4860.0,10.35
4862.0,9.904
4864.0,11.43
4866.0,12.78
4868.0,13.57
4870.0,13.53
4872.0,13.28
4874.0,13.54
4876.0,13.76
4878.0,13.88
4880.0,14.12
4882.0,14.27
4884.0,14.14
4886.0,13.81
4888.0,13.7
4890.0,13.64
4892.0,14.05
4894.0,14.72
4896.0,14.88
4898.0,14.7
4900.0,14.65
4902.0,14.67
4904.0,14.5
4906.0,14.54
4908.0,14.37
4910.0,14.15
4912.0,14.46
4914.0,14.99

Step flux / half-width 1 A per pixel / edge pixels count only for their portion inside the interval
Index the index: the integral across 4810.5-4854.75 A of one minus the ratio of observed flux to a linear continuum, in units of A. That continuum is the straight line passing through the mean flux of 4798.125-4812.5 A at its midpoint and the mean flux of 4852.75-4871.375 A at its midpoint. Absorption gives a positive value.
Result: -2.9 A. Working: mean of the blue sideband 15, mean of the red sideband 12.3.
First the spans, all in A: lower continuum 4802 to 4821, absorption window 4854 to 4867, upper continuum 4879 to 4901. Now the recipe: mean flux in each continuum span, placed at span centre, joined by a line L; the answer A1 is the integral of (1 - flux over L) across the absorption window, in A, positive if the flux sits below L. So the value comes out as 2.5 A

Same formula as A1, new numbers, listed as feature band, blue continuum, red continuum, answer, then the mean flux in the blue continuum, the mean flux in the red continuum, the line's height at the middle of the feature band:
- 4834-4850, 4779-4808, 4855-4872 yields -1.7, 15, 12.2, 13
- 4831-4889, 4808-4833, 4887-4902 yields 4.0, 14.9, 14.4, 14.6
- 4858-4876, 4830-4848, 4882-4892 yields 2.3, 14.5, 13.9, 14.1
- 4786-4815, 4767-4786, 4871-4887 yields -0.5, 15.1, 13.8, 14.8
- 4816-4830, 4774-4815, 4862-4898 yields -0.2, 15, 13.6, 14.6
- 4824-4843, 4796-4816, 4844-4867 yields -0.9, 15.1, 12.9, 13.9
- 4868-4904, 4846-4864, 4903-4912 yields -0.8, 12.8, 14.4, 13.8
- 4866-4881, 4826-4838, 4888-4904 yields 0.9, 14.7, 14.4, 14.5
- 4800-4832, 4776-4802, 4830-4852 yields -0.5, 15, 14.5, 14.7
